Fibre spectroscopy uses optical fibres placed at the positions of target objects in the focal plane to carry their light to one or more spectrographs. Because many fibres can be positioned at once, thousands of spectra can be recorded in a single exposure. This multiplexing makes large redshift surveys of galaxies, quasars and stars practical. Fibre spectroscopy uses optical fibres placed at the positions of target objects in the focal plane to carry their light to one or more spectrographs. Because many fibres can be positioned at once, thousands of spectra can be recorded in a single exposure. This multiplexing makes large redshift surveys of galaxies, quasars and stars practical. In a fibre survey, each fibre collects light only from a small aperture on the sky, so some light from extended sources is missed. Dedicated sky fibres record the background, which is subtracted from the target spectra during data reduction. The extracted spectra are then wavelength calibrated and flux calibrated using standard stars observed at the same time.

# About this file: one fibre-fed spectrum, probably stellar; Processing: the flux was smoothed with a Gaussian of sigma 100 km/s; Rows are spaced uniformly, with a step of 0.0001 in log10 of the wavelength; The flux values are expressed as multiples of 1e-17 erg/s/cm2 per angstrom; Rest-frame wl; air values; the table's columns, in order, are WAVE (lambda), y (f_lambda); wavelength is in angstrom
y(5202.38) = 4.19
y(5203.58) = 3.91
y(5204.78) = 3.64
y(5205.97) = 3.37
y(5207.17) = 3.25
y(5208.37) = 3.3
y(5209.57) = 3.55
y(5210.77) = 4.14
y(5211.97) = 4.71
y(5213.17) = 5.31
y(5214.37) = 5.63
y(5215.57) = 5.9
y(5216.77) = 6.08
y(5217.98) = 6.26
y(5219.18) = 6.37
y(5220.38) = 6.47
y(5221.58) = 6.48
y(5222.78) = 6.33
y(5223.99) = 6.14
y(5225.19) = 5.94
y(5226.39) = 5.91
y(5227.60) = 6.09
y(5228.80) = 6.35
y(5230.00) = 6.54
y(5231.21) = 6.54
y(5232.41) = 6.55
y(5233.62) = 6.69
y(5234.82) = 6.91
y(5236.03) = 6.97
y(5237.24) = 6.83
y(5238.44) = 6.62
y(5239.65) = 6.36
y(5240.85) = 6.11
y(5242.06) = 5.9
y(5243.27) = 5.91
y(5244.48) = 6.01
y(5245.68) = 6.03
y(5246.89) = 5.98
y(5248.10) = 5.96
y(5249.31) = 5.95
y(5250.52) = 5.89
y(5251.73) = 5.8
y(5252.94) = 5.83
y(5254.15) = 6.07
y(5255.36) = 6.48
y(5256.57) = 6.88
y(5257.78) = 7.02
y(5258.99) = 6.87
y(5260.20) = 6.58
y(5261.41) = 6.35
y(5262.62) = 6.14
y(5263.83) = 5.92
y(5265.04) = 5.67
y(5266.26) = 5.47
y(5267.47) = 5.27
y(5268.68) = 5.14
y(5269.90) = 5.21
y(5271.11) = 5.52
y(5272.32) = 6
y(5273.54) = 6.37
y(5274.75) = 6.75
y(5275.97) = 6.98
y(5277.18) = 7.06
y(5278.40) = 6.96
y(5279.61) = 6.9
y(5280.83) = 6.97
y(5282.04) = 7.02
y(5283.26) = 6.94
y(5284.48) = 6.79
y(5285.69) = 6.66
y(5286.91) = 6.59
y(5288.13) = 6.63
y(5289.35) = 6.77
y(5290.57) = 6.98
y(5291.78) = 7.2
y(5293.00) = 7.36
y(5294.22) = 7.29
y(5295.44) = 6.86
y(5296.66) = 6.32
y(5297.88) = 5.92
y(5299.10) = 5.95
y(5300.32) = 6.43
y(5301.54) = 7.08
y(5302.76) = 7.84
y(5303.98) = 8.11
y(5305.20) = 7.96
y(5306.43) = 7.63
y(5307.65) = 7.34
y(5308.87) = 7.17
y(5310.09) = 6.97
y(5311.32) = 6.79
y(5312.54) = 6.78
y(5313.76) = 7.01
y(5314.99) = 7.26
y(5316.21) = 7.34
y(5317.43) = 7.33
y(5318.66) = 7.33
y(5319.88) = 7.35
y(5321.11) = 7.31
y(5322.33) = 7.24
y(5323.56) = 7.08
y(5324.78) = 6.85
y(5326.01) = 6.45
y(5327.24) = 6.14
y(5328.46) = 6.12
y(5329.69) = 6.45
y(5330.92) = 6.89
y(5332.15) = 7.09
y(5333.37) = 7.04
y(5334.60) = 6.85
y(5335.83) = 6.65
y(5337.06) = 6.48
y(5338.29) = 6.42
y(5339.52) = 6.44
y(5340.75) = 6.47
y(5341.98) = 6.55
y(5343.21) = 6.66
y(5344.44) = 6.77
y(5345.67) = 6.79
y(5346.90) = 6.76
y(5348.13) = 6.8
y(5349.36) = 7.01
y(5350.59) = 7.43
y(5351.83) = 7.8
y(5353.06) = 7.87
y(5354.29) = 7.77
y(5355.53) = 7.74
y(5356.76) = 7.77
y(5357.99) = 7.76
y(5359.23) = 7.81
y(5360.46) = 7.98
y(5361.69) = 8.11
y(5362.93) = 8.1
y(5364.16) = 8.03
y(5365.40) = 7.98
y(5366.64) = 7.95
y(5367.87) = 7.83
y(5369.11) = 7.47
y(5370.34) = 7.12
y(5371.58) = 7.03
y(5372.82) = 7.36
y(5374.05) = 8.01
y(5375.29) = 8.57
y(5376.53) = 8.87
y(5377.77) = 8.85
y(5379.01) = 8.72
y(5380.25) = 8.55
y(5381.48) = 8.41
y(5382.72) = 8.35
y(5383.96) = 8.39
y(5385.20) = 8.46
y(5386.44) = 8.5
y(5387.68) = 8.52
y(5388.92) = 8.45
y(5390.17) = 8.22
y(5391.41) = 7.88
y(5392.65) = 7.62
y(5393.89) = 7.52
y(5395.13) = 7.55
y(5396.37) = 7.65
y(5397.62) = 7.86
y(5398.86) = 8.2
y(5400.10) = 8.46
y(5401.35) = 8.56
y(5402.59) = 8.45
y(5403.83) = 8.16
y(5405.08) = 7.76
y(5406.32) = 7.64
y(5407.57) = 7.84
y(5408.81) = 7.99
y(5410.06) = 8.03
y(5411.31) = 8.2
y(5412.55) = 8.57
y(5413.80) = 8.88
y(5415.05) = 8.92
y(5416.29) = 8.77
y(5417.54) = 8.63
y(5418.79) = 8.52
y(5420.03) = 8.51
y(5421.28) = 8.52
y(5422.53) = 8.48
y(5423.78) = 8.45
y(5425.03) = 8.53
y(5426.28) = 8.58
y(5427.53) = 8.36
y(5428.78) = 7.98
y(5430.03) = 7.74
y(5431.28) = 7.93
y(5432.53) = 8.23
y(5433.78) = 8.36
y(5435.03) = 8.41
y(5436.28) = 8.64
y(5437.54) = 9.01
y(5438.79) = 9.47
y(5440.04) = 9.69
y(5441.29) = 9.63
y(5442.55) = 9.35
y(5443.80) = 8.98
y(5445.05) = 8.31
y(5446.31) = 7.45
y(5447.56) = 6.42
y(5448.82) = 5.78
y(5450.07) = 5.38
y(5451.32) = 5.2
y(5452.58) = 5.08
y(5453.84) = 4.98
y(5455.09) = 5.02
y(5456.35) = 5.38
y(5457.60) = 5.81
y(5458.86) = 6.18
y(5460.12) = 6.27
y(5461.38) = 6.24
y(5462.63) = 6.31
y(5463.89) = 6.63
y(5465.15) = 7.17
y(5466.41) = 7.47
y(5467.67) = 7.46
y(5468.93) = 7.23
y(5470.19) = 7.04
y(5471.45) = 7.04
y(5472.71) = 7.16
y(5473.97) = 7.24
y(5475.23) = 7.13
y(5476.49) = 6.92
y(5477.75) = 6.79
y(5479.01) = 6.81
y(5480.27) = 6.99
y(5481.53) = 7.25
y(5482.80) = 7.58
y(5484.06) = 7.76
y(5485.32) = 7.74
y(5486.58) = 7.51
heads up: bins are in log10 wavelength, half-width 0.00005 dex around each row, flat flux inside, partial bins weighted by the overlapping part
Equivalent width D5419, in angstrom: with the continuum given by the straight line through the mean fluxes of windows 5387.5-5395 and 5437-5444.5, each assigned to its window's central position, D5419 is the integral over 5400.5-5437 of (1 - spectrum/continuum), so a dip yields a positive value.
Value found 1.7 angstrom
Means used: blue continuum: 7.97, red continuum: 9.36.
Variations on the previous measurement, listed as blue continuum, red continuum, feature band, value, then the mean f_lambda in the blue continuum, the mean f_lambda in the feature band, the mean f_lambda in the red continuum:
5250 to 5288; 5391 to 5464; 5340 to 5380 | -2.6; 6.33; 7.62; 7.75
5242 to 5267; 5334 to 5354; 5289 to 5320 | -2.6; 6.13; 7.09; 6.87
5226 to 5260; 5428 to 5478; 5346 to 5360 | -1.4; 6.33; 7.49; 7.22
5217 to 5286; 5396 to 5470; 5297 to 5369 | -2.2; 6.31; 7.15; 7.72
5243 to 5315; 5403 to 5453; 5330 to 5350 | 1.3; 6.56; 6.73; 8.12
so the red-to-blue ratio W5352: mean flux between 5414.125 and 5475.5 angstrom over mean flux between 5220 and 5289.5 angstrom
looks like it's 1.2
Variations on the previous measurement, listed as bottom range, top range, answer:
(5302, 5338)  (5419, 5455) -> 1.12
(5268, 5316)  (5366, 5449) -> 1.21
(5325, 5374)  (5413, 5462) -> 1.07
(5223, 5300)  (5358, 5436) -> 1.28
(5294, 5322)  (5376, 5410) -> 1.15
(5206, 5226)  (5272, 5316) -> 1.31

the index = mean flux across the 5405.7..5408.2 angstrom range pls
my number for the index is 7.75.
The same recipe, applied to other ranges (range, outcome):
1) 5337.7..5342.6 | 6.47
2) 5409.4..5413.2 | 8.26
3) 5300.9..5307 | 7.71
